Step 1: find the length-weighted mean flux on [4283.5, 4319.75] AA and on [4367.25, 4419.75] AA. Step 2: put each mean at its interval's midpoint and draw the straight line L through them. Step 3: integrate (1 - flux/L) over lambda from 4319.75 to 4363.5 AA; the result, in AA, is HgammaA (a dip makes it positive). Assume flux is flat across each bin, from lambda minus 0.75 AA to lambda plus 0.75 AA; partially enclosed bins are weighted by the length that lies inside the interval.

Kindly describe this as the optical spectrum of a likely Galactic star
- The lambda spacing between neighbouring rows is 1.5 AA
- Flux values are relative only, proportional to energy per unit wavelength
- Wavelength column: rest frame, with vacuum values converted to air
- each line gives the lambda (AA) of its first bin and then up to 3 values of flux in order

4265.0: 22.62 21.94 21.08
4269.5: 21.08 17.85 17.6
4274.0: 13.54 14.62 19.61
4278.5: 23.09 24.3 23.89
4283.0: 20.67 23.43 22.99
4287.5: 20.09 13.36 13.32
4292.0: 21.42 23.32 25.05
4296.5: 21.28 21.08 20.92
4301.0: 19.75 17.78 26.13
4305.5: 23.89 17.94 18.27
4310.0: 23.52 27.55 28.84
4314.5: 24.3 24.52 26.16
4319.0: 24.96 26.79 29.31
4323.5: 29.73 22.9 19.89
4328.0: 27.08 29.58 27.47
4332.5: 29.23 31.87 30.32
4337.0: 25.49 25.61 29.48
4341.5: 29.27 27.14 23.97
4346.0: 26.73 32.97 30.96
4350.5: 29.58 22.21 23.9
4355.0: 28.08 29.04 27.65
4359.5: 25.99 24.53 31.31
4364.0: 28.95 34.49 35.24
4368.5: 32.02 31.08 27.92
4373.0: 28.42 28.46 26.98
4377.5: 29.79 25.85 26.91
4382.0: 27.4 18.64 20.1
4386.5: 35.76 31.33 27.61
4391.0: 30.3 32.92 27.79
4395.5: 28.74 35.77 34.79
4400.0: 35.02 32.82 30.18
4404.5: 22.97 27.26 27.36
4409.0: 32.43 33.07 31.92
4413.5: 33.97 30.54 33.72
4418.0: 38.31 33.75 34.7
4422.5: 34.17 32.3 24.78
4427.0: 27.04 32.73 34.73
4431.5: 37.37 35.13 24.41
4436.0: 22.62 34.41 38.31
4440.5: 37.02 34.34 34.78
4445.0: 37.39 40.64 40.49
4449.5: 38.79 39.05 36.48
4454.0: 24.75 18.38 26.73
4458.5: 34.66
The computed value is -3.5 AA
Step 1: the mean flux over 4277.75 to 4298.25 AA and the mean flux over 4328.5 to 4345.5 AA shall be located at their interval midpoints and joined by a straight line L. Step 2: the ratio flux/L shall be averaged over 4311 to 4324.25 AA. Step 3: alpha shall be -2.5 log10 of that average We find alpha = -0.06 mag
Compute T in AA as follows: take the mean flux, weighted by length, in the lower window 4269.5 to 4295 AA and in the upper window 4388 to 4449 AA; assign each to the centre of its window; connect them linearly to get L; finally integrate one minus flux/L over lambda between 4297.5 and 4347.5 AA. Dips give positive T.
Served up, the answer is -4.10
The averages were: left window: 19.8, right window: 32.5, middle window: 25.5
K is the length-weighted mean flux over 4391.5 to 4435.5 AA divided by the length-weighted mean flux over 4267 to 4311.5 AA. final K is 1.5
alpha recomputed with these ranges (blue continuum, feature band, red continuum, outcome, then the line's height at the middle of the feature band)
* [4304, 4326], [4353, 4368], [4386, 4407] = -0.031 mag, 28.2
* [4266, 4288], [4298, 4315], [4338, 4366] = 0.040 mag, 23.4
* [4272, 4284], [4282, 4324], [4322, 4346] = 0.024 mag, 23.1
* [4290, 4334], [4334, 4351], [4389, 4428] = -0.083 mag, 26.4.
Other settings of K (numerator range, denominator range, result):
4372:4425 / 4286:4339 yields 1.27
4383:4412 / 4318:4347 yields 1.10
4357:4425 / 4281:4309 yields 1.46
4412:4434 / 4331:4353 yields 1.17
